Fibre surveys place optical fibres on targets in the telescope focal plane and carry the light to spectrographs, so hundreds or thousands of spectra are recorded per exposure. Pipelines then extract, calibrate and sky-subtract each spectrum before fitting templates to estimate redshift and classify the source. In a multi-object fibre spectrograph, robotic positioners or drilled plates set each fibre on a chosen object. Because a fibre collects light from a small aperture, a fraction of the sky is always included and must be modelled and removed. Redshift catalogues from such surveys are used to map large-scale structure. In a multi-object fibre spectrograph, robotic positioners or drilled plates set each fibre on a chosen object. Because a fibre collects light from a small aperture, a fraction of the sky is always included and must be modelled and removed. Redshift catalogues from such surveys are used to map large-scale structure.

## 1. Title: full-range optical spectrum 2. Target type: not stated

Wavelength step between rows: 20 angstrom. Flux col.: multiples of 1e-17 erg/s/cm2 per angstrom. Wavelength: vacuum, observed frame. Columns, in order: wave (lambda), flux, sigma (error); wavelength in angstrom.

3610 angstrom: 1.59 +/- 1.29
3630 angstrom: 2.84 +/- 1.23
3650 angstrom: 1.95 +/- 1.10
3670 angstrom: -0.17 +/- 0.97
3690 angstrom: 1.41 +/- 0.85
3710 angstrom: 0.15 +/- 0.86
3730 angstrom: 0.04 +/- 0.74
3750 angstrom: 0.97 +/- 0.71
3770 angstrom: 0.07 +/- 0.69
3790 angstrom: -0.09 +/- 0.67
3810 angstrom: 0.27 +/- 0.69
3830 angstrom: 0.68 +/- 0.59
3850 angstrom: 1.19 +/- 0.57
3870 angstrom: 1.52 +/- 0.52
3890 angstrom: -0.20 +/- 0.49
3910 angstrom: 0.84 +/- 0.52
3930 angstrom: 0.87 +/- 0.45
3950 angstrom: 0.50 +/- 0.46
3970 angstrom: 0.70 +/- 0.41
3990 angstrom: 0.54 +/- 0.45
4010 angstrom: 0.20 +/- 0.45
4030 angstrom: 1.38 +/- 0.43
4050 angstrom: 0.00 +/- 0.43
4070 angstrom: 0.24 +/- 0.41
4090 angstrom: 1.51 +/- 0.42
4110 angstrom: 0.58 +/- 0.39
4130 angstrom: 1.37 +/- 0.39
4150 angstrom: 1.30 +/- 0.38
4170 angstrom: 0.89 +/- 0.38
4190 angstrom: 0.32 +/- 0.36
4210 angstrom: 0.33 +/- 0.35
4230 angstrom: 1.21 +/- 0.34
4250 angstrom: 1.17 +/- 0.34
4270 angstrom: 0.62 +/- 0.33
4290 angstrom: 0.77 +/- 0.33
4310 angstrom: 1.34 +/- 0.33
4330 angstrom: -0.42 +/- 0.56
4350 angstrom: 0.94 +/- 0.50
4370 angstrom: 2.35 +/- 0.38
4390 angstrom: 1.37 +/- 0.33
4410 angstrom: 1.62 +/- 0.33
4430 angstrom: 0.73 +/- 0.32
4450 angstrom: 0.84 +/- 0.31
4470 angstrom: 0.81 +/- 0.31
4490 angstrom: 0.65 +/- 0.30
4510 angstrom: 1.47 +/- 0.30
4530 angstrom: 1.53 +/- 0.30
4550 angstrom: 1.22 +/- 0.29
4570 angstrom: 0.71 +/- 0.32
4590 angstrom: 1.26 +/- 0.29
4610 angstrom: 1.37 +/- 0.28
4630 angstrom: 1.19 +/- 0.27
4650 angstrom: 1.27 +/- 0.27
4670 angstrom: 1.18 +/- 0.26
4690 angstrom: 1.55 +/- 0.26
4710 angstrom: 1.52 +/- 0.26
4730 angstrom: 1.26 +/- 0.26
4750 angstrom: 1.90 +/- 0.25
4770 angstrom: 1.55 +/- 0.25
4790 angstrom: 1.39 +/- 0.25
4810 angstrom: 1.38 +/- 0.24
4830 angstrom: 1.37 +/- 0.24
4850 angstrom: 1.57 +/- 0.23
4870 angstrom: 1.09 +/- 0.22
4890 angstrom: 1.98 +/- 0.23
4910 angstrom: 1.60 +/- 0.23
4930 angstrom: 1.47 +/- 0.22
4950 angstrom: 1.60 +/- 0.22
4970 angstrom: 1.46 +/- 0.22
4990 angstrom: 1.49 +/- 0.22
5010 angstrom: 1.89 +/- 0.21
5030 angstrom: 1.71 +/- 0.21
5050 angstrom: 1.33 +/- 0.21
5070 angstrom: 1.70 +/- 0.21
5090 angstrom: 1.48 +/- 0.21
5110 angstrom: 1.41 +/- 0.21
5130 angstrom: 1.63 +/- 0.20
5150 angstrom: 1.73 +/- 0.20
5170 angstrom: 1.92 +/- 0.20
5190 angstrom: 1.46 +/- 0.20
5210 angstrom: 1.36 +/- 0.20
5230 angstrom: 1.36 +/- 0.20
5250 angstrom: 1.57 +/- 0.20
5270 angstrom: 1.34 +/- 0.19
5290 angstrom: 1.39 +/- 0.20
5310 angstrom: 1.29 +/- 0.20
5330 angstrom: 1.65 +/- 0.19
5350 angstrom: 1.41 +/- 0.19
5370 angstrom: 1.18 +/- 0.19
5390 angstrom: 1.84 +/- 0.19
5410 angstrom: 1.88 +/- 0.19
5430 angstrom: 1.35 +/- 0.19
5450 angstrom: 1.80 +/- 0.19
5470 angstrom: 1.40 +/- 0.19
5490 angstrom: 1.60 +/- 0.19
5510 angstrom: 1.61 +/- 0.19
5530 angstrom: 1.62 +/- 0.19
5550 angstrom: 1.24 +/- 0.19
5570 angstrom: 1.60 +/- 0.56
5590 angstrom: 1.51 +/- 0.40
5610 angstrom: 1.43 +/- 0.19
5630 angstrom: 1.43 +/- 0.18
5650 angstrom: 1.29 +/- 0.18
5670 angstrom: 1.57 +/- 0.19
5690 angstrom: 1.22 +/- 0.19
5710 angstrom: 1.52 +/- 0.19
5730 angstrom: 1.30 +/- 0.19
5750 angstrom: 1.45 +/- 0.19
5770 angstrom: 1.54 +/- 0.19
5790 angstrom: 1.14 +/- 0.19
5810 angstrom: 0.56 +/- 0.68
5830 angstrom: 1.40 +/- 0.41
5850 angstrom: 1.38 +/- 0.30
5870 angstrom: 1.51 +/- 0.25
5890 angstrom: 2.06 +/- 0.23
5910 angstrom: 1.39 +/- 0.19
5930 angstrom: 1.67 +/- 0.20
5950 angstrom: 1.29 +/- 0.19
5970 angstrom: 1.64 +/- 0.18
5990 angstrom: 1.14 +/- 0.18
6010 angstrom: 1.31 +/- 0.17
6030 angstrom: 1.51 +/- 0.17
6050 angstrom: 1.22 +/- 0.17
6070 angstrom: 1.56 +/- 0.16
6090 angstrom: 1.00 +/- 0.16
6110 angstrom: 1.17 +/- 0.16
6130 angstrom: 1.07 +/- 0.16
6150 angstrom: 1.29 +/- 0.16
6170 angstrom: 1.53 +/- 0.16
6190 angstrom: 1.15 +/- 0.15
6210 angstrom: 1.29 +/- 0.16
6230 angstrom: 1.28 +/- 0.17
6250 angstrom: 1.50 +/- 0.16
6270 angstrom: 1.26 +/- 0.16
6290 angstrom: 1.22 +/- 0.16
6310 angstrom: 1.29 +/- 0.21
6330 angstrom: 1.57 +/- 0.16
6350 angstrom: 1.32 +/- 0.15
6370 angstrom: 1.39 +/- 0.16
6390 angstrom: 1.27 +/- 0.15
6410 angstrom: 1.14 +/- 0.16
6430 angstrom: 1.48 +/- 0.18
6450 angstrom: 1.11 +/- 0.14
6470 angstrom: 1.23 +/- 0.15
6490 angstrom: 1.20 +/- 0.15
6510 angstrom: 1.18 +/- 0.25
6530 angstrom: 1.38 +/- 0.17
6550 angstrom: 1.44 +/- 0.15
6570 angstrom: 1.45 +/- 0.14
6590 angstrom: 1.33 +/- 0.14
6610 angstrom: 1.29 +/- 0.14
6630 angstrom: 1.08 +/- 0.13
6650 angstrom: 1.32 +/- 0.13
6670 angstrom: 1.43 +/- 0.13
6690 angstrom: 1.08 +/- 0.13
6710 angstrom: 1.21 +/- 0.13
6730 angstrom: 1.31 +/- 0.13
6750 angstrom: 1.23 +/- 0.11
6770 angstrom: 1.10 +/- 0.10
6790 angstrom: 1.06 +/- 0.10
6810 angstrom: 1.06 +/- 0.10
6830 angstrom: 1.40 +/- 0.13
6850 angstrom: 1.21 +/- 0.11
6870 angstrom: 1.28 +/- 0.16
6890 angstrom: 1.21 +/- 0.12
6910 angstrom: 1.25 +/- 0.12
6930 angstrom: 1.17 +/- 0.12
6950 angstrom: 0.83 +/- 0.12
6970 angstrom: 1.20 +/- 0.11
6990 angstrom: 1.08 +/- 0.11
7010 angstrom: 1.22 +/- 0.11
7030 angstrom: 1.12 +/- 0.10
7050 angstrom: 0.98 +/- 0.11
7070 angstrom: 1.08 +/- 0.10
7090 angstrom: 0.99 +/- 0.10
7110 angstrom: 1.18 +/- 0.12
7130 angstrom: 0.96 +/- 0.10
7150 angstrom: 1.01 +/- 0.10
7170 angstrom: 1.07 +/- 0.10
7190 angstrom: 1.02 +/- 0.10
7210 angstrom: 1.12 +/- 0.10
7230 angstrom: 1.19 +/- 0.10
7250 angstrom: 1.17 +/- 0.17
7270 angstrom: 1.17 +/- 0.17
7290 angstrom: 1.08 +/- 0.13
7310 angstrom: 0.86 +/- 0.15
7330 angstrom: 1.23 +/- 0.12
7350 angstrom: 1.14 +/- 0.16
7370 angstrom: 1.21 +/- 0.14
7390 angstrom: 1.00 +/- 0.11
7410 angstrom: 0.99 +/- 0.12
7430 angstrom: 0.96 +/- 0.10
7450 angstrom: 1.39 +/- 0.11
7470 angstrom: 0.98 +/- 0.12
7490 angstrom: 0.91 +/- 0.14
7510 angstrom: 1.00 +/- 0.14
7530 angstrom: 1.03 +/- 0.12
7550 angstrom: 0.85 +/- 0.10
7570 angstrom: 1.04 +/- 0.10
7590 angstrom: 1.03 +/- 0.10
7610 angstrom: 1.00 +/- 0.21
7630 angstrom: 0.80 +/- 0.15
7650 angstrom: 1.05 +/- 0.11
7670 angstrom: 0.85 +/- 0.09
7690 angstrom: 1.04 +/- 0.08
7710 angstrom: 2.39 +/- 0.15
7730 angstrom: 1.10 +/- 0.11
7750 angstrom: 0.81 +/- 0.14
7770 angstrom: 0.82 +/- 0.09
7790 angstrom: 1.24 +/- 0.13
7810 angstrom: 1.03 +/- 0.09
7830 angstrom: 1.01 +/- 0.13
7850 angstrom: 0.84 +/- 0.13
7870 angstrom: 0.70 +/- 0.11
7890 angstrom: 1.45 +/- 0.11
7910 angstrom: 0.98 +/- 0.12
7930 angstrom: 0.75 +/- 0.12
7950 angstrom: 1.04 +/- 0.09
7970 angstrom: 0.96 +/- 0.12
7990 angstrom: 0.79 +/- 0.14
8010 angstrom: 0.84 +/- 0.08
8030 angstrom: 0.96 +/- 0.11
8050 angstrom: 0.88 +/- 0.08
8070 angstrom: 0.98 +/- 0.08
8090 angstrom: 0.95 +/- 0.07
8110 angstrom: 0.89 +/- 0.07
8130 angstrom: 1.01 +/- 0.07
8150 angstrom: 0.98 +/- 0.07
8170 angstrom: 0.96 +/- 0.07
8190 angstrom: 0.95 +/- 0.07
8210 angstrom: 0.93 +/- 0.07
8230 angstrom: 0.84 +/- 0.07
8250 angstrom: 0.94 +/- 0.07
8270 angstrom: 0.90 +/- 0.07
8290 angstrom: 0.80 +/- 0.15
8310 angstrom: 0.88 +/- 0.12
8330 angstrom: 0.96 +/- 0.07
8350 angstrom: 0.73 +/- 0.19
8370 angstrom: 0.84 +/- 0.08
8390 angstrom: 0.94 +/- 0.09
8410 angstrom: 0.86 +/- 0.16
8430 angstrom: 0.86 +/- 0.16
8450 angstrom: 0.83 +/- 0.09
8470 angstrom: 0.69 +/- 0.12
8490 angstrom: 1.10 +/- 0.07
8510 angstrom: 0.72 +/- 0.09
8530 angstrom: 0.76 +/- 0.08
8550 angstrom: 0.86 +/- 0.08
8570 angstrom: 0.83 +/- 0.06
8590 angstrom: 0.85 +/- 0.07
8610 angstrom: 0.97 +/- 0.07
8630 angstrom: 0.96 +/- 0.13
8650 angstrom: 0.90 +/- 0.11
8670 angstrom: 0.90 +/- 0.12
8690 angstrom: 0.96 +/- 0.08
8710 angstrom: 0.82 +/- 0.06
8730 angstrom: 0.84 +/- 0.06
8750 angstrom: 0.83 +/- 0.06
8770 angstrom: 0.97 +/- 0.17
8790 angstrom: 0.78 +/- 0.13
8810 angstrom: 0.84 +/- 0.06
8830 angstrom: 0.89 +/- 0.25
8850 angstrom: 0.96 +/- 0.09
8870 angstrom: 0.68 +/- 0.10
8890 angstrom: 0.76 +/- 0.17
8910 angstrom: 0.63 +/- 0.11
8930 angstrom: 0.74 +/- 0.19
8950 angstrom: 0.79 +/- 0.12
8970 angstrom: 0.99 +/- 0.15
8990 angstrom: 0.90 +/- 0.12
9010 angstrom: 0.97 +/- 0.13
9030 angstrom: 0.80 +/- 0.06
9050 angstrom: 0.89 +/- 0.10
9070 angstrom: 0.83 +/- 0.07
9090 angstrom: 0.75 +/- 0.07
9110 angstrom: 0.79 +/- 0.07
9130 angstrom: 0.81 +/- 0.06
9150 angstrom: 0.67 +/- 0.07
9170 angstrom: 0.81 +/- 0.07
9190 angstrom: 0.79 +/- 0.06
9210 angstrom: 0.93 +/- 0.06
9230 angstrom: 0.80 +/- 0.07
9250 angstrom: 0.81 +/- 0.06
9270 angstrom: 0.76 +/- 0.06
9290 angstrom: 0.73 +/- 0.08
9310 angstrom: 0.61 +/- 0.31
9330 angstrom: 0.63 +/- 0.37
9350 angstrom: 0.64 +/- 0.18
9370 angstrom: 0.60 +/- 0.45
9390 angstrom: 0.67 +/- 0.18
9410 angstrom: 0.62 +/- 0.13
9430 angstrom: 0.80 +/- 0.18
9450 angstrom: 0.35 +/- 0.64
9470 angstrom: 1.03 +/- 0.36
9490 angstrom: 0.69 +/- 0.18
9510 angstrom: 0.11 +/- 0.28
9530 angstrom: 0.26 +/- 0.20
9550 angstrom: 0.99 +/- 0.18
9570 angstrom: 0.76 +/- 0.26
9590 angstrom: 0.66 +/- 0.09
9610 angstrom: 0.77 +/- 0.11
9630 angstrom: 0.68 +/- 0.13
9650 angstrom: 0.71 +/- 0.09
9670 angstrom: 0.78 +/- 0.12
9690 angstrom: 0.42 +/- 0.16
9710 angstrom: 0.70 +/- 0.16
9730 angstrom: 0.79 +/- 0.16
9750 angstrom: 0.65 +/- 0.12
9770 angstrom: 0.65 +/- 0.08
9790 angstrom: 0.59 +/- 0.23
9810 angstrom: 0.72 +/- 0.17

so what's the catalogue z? 0.174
